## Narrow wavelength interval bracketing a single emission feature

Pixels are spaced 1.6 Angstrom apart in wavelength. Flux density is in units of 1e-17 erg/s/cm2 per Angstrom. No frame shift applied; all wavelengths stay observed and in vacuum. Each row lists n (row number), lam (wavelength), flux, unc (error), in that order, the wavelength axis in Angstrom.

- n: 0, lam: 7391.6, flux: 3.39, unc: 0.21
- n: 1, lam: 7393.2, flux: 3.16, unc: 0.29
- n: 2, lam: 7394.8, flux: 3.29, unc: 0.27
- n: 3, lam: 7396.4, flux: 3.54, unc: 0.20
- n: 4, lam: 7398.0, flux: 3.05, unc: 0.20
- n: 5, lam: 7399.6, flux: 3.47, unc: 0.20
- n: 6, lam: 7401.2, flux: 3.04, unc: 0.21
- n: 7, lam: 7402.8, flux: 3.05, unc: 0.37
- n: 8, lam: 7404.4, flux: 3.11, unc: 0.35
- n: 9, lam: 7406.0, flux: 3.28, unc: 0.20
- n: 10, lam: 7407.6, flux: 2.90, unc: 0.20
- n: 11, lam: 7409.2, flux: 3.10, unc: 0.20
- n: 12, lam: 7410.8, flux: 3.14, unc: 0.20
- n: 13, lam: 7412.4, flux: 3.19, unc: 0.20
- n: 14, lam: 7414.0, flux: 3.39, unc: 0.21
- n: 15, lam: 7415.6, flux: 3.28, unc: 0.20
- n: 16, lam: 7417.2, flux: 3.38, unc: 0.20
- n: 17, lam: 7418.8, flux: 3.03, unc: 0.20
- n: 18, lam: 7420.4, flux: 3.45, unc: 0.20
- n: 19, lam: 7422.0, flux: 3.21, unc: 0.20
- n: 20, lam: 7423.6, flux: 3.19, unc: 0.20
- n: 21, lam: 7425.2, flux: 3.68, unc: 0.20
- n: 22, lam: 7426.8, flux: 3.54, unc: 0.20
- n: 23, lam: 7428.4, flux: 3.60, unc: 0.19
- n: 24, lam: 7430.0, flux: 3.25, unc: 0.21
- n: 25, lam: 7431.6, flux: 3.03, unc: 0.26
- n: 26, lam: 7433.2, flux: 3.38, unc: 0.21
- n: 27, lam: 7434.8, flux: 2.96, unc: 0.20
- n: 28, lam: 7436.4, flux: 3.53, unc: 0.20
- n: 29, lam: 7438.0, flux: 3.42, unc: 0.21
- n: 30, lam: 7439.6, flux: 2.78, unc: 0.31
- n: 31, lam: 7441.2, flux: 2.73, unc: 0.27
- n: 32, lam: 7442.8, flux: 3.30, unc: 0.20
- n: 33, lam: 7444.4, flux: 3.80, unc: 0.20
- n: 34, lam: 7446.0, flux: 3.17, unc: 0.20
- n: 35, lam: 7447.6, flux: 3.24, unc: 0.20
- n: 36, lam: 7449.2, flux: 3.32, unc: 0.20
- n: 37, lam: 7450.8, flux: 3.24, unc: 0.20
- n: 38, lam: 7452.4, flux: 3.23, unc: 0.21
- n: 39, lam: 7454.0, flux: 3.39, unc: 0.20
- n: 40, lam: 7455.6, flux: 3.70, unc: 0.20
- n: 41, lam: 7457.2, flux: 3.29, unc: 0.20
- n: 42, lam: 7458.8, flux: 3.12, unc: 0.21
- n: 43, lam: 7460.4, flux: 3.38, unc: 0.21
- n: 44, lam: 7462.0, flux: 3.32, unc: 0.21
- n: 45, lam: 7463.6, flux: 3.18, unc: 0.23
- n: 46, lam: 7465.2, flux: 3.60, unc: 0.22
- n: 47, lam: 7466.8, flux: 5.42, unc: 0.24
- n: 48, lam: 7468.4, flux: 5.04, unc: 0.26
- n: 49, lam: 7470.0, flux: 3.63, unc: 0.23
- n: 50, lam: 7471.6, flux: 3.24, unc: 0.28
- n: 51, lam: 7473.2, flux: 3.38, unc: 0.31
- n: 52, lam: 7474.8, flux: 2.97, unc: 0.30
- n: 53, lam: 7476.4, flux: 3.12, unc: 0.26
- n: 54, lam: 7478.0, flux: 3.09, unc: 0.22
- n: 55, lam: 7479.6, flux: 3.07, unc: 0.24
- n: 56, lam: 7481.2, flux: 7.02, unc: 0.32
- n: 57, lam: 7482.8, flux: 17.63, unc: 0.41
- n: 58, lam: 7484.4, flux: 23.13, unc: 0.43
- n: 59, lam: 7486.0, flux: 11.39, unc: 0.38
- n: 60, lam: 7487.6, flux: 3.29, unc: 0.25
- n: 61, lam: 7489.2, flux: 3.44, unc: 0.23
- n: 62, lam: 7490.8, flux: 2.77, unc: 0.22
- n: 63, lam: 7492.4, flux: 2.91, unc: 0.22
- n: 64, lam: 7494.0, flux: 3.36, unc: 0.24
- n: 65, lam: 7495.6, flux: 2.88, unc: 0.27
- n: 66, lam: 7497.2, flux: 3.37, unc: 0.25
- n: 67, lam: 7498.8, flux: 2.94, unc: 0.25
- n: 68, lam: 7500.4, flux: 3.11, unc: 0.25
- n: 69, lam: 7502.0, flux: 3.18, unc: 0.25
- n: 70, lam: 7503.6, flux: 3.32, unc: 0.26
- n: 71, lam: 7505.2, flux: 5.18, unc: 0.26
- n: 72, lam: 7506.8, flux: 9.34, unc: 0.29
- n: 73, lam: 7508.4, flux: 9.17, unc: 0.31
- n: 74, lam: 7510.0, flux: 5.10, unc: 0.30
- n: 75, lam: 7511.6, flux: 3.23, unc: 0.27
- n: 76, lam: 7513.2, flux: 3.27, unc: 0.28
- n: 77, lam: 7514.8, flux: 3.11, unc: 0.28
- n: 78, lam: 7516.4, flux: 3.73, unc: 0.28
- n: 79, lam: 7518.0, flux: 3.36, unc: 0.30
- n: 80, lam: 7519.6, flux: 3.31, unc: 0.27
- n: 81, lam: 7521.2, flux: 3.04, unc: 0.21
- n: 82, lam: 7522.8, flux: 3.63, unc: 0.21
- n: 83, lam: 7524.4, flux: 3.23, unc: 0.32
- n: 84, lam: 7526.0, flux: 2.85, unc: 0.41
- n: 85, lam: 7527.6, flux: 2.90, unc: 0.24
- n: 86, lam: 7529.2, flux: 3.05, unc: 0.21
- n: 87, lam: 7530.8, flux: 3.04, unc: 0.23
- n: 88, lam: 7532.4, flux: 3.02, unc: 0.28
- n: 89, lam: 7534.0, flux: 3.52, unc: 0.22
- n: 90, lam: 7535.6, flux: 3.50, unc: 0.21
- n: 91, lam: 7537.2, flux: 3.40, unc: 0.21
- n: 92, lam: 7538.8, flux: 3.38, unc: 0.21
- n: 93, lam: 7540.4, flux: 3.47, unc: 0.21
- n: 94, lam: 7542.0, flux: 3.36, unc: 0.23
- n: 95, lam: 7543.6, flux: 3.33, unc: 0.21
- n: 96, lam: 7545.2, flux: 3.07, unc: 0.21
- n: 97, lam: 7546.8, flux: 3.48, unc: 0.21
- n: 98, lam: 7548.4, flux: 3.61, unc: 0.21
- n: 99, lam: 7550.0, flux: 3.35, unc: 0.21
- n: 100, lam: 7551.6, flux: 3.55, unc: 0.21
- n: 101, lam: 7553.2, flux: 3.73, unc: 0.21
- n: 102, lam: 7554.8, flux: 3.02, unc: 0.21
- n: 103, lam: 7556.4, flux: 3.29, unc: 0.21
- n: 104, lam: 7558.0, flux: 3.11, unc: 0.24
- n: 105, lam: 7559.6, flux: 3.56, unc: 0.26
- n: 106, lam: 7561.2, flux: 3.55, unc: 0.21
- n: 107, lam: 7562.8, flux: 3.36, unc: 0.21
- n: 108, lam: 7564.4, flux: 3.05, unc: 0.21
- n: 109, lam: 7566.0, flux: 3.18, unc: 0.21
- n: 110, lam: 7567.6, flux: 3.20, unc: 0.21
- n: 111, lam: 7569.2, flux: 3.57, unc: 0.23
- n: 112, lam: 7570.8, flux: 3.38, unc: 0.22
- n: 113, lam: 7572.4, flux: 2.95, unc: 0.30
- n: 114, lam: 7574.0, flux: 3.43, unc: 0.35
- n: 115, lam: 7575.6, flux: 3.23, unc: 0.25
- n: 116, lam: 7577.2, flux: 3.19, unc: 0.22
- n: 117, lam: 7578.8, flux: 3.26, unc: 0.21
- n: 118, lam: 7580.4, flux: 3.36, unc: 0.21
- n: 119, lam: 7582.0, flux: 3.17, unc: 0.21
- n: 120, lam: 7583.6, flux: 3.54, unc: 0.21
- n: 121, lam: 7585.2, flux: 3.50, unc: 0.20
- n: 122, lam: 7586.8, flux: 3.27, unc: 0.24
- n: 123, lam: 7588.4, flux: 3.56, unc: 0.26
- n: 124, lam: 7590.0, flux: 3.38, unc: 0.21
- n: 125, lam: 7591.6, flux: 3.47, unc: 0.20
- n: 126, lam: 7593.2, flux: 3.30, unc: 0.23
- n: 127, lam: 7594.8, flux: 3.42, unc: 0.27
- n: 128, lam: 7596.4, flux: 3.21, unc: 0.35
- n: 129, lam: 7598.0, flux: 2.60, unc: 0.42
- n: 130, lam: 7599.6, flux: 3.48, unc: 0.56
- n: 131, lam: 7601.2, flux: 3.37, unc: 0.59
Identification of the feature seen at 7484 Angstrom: H-alpha 6563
